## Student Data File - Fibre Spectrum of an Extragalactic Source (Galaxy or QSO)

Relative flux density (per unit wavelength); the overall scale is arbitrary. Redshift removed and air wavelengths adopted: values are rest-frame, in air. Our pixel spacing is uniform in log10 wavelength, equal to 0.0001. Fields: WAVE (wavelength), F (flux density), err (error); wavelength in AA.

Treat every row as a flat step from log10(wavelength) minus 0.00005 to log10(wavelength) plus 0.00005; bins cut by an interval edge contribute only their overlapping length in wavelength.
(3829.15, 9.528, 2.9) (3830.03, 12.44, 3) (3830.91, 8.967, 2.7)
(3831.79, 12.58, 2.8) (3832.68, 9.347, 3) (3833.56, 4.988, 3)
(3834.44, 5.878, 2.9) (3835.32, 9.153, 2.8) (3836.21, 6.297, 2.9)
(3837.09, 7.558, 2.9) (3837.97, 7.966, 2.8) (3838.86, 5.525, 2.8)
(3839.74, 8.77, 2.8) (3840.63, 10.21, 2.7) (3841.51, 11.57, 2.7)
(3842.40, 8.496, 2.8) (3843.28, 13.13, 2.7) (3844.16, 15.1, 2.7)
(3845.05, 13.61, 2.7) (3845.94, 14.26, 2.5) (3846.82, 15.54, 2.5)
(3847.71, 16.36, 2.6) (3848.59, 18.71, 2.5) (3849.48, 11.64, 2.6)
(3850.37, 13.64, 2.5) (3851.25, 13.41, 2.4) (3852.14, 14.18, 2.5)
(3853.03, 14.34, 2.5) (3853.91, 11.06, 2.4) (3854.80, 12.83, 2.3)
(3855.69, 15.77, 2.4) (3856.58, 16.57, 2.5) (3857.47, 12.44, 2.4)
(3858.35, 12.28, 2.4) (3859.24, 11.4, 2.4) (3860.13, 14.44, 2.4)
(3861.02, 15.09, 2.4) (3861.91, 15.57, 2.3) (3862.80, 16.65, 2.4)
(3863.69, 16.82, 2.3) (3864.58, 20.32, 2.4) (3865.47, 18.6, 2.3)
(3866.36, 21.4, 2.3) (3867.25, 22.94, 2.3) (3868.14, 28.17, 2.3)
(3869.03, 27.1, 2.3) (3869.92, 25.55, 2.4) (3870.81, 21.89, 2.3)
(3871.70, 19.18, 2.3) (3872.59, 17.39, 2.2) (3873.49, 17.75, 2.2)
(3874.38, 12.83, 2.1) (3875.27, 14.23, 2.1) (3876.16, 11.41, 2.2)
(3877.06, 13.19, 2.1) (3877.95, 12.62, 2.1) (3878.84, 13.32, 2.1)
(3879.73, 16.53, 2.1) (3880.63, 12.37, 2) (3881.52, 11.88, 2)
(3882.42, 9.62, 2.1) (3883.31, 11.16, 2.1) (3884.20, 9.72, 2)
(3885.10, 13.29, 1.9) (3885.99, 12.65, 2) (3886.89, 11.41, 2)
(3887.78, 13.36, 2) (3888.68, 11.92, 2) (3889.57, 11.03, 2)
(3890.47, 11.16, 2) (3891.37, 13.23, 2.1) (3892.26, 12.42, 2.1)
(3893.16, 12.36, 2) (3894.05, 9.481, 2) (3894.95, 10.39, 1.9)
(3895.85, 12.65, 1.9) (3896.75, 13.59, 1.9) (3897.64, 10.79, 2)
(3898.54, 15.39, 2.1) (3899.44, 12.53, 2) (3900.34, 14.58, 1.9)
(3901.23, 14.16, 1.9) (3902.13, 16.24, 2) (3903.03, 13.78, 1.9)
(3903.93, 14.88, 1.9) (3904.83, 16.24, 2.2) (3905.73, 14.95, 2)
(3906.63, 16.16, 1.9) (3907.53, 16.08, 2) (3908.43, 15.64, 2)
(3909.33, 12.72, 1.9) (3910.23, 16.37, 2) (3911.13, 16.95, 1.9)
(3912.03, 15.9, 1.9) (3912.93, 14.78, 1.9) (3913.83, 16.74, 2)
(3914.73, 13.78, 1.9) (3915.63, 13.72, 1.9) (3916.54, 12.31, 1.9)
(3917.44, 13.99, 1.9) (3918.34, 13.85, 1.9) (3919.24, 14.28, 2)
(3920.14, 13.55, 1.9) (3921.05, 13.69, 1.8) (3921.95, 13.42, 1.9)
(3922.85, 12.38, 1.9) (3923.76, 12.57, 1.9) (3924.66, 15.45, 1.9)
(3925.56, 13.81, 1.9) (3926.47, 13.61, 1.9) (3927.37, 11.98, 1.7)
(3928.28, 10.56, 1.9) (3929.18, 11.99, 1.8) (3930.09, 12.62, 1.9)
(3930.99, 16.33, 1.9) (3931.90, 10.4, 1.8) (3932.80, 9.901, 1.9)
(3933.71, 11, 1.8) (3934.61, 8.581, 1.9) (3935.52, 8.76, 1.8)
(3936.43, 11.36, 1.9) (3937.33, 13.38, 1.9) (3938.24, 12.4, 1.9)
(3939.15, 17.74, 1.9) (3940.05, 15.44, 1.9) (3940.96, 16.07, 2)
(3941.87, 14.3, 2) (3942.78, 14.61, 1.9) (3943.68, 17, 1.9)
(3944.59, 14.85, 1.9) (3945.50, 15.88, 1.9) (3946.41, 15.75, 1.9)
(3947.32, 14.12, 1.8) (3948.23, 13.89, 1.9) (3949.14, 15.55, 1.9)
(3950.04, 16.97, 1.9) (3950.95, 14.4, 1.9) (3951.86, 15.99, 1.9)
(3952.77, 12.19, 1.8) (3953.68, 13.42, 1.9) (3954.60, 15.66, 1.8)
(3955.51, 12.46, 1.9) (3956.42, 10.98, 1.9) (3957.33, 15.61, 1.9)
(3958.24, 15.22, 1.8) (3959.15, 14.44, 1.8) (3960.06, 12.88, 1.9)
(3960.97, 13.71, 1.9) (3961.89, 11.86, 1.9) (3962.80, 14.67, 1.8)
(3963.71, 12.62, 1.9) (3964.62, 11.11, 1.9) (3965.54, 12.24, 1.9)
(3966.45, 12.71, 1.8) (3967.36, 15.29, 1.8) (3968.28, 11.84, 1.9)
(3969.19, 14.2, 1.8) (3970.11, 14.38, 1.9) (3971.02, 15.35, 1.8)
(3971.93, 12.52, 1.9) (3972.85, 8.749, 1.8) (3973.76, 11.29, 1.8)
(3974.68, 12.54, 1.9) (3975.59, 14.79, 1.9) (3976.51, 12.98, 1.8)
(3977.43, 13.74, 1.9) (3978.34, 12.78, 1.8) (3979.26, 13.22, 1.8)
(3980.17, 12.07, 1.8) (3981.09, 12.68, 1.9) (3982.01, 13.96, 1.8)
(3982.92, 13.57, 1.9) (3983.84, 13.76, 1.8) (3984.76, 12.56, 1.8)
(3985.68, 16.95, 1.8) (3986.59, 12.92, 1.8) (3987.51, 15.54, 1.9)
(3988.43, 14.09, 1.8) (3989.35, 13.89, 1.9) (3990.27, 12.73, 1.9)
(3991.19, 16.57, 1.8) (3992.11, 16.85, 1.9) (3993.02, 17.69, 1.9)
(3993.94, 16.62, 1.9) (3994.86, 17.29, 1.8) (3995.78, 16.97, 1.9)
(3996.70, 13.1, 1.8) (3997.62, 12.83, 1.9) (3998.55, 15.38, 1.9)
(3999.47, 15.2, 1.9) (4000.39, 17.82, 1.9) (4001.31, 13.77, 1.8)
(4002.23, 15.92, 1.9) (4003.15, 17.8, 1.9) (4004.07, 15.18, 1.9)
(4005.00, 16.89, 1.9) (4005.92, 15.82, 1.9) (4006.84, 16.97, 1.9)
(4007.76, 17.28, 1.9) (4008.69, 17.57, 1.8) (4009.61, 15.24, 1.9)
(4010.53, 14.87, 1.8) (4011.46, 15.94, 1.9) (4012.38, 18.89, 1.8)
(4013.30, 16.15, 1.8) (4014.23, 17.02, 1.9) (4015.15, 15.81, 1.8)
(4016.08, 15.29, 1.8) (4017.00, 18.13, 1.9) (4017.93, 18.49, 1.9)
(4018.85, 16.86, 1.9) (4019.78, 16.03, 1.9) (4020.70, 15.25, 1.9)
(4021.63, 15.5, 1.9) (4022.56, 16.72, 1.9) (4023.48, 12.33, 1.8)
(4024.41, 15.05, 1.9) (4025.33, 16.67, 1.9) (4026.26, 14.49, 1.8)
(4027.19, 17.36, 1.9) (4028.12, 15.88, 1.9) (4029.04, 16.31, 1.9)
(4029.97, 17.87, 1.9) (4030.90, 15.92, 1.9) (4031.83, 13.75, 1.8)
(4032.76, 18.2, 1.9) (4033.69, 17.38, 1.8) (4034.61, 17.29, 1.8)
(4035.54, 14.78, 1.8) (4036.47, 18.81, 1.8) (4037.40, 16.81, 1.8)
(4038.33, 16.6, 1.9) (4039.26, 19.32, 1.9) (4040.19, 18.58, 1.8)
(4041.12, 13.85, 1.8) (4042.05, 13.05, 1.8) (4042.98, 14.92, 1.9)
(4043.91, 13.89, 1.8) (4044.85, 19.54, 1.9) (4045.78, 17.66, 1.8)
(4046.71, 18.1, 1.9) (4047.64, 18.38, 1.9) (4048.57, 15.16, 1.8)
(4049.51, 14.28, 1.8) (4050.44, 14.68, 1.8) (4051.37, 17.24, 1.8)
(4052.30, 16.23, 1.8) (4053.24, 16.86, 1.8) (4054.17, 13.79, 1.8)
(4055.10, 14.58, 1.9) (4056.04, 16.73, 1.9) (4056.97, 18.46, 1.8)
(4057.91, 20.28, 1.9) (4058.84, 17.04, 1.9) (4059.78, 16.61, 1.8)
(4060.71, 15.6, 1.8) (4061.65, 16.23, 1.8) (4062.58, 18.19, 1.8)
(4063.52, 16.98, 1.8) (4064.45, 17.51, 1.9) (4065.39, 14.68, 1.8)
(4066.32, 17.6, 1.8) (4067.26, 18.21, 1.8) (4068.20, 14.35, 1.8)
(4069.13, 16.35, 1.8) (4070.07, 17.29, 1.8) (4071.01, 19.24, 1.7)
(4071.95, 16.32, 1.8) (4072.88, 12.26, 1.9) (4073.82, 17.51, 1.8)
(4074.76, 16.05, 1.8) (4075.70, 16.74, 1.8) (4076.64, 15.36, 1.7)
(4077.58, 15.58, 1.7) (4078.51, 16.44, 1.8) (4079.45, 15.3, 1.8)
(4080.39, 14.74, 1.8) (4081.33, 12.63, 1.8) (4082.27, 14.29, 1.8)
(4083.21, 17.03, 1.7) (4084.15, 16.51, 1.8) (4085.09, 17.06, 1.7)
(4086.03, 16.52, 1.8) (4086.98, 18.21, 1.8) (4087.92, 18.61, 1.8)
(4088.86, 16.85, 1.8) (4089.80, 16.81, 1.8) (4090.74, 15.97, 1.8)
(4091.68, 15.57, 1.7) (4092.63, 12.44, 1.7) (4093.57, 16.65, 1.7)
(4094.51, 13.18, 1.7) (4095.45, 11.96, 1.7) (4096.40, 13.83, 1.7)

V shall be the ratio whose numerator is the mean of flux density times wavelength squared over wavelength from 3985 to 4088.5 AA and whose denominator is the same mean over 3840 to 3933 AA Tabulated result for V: 1.22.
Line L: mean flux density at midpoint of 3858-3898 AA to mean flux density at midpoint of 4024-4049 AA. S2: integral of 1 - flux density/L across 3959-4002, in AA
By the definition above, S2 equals 5.4 AA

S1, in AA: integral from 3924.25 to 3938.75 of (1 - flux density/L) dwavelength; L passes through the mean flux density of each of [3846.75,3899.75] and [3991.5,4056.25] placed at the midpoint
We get 3.1 AA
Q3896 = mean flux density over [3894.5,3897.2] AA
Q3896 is 12.2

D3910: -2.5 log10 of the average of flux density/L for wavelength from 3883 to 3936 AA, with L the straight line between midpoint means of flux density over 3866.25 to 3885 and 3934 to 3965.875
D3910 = 0.162 mag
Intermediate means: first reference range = 16.5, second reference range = 13.9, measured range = 13.2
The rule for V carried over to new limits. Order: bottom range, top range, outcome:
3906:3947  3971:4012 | 1.10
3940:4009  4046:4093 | 1.18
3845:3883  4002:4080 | 1.13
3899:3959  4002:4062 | 1.23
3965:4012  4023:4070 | 1.16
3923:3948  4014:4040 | 1.29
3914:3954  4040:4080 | 1.28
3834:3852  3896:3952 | 1.28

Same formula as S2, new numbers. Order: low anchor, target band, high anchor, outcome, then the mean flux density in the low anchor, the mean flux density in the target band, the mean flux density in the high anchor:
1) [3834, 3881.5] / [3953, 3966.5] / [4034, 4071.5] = 2.0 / 14.6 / 13.3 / 16.6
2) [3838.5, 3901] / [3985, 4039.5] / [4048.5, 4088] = -1.2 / 14.3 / 16.1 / 16.3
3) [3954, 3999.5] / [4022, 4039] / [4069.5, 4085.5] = -1.5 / 13.8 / 16.3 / 15.9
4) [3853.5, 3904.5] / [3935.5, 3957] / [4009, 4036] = 1.4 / 14.8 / 14.4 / 16.2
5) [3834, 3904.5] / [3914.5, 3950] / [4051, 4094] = 2.8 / 13.9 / 13.5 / 16.3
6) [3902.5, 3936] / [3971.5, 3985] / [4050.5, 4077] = 1.9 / 13.6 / 12.7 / 16.6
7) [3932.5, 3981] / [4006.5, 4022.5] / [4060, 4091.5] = -1.8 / 13.5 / 16.5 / 16.3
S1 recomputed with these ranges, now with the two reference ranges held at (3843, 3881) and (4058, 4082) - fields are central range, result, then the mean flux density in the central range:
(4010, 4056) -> -0.1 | 16.3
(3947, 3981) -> 5.7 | 13.5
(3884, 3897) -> 3.4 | 11.9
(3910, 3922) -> 1.2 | 14.5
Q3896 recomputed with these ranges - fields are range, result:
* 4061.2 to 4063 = 17.2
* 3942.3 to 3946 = 15.6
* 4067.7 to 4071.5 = 16.8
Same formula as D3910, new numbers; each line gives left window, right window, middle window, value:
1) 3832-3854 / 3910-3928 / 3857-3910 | -0.17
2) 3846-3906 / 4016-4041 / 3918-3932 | 0.16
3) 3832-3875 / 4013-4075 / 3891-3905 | 0.13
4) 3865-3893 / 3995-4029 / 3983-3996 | 0.05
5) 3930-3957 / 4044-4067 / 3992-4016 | -0.06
